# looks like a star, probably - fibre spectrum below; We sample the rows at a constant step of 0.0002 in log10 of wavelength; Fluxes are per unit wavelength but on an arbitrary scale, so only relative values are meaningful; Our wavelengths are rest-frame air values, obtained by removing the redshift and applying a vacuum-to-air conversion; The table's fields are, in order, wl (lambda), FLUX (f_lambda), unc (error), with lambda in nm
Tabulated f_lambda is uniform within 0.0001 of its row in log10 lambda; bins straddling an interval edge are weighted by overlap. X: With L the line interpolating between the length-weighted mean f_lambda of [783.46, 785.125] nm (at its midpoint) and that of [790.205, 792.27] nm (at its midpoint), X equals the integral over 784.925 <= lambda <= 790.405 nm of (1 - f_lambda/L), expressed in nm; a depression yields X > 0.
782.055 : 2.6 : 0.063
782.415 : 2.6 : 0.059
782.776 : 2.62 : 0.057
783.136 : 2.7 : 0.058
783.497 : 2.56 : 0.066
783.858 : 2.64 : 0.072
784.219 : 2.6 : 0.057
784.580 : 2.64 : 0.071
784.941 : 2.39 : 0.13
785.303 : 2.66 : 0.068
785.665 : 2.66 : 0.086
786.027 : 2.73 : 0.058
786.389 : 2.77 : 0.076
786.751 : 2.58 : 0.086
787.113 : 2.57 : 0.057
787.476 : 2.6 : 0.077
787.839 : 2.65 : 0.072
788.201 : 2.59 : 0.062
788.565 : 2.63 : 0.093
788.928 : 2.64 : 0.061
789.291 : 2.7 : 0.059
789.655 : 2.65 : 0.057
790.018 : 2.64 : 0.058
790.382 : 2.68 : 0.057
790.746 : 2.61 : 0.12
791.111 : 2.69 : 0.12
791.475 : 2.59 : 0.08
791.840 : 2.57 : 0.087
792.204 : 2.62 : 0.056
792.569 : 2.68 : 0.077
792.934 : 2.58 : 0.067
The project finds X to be -0.09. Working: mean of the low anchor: 2.57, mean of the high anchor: 2.63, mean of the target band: 2.64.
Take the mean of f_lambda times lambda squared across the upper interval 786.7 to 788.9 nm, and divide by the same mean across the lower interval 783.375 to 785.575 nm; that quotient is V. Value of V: 1.0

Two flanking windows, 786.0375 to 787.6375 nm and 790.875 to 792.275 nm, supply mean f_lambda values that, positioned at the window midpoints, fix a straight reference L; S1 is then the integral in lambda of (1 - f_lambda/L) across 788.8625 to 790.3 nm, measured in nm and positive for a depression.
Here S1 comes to -0.018 nm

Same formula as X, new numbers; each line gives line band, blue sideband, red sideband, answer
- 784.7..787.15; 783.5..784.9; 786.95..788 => -0.02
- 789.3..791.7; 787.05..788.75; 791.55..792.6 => -0.03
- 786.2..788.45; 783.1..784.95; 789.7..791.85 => -0.01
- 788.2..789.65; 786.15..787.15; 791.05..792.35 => -0.01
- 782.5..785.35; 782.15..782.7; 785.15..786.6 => 0.05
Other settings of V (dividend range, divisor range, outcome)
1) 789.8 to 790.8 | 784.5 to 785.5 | 1.05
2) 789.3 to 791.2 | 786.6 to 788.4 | 1.03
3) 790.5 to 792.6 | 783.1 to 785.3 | 1.03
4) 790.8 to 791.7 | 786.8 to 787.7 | 1.03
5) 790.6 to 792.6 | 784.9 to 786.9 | 1.00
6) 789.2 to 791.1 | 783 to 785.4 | 1.04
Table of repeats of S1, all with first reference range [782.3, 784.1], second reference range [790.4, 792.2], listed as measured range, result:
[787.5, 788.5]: 0.002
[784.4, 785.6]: 0.023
